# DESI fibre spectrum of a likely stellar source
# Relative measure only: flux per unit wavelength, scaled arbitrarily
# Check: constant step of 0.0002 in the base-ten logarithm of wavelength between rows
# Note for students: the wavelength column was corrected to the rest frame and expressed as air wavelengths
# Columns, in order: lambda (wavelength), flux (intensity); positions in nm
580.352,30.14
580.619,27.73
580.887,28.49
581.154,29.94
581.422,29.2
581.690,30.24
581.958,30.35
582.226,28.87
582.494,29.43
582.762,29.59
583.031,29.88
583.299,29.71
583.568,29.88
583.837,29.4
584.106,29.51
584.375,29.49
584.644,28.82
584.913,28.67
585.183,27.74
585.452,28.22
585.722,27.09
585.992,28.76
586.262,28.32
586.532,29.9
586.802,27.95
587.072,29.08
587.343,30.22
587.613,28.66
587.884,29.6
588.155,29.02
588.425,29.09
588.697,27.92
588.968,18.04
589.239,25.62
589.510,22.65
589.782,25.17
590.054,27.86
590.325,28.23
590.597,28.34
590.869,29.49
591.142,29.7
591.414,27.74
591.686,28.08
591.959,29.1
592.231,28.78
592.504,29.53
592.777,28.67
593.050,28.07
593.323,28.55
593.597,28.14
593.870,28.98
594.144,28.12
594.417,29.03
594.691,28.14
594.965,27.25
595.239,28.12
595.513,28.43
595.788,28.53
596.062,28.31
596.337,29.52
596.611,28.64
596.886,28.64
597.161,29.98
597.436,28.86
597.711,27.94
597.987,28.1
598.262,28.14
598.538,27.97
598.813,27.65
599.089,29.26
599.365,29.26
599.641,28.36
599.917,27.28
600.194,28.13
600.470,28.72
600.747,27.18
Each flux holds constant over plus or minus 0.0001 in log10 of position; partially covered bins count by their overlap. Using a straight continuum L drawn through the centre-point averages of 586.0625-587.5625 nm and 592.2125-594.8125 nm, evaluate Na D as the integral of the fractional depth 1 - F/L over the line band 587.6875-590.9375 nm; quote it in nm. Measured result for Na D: 0.24 nm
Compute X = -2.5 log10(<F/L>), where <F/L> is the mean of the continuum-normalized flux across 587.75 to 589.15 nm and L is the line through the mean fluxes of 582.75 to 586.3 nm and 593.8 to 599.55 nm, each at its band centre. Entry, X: 0.08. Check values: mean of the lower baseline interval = 28.9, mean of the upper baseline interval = 28.5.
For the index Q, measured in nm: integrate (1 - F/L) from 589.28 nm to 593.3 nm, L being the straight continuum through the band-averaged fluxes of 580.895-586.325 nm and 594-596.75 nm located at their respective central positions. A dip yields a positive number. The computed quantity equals 0.10 nm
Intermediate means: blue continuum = 29.1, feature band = 27.9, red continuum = 28.4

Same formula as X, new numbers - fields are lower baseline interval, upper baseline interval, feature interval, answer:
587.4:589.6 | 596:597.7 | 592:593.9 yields -0.03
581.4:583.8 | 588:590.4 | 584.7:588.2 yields -0.05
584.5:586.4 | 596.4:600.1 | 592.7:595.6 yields 0.00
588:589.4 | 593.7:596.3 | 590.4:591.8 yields -0.07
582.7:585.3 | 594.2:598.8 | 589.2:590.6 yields 0.11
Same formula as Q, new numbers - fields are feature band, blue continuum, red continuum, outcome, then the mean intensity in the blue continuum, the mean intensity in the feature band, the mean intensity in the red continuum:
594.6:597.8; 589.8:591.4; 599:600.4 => -0.01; 28.4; 28.5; 28.4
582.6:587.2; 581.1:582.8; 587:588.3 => 0.08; 29.7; 28.9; 29.3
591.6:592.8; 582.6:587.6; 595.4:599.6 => 0.00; 29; 28.9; 28.6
